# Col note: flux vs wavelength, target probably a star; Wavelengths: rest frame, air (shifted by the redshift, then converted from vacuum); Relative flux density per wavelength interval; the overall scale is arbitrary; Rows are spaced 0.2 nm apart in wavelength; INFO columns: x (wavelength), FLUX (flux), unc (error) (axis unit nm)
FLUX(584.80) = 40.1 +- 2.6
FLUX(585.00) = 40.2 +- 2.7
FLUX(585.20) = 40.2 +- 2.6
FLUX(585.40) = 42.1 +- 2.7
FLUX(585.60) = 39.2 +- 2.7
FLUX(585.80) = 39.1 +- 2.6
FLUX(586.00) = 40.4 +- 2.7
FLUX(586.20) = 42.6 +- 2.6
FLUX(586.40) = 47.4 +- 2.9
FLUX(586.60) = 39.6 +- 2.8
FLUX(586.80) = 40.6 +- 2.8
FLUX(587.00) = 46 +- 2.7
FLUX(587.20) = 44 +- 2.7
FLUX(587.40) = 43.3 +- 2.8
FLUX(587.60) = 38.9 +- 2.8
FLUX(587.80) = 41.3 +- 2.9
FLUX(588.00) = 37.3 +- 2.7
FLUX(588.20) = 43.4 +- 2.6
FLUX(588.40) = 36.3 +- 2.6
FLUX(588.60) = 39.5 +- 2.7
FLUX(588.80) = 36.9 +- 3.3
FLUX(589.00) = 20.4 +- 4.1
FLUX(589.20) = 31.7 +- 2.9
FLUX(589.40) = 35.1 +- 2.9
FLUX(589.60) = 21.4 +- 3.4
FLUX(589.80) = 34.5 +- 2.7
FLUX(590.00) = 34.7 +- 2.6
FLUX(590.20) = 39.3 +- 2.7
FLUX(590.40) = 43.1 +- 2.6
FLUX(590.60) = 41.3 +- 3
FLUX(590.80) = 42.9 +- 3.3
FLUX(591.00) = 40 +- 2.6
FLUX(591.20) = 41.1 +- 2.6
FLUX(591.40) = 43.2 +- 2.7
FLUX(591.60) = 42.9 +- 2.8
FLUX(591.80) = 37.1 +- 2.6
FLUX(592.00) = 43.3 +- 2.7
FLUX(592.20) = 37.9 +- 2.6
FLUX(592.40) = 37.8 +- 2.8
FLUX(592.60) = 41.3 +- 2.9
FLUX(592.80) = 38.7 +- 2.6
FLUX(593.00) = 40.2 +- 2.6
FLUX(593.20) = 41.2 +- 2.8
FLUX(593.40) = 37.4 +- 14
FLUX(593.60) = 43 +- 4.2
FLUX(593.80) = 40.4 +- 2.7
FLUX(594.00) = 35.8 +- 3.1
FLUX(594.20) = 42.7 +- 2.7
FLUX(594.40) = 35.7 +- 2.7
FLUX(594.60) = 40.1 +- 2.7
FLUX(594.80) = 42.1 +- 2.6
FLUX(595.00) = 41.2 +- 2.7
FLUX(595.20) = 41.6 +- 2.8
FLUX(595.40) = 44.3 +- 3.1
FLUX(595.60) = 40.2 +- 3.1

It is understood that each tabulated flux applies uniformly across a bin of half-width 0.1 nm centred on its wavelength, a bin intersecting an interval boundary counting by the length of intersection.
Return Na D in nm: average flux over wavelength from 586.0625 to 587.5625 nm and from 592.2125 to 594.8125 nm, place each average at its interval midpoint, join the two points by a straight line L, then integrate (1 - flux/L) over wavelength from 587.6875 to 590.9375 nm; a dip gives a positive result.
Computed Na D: 0.43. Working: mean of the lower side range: 43.1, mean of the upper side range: 39.6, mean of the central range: 36.2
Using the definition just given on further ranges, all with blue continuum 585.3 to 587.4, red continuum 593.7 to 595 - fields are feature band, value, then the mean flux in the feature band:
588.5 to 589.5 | 0.21 nm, 32.7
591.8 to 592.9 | 0.02 nm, 39.6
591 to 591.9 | -0.01 nm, 41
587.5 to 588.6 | 0.06 nm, 39.4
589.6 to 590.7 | 0.11 nm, 37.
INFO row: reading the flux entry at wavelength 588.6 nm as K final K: 39.5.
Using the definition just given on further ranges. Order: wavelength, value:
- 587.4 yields 43.3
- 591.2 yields 41.1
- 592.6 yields 41.3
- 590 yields 34.7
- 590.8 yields 42.9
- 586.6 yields 39.6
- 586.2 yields 42.6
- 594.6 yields 40.1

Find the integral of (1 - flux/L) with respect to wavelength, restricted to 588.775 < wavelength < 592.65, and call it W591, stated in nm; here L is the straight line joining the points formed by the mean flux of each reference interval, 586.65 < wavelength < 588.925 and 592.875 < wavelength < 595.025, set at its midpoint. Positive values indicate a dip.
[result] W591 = 0.28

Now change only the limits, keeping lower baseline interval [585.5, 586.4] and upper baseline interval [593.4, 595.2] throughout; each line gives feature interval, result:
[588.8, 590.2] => 0.34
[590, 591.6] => -0.03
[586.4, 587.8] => -0.05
